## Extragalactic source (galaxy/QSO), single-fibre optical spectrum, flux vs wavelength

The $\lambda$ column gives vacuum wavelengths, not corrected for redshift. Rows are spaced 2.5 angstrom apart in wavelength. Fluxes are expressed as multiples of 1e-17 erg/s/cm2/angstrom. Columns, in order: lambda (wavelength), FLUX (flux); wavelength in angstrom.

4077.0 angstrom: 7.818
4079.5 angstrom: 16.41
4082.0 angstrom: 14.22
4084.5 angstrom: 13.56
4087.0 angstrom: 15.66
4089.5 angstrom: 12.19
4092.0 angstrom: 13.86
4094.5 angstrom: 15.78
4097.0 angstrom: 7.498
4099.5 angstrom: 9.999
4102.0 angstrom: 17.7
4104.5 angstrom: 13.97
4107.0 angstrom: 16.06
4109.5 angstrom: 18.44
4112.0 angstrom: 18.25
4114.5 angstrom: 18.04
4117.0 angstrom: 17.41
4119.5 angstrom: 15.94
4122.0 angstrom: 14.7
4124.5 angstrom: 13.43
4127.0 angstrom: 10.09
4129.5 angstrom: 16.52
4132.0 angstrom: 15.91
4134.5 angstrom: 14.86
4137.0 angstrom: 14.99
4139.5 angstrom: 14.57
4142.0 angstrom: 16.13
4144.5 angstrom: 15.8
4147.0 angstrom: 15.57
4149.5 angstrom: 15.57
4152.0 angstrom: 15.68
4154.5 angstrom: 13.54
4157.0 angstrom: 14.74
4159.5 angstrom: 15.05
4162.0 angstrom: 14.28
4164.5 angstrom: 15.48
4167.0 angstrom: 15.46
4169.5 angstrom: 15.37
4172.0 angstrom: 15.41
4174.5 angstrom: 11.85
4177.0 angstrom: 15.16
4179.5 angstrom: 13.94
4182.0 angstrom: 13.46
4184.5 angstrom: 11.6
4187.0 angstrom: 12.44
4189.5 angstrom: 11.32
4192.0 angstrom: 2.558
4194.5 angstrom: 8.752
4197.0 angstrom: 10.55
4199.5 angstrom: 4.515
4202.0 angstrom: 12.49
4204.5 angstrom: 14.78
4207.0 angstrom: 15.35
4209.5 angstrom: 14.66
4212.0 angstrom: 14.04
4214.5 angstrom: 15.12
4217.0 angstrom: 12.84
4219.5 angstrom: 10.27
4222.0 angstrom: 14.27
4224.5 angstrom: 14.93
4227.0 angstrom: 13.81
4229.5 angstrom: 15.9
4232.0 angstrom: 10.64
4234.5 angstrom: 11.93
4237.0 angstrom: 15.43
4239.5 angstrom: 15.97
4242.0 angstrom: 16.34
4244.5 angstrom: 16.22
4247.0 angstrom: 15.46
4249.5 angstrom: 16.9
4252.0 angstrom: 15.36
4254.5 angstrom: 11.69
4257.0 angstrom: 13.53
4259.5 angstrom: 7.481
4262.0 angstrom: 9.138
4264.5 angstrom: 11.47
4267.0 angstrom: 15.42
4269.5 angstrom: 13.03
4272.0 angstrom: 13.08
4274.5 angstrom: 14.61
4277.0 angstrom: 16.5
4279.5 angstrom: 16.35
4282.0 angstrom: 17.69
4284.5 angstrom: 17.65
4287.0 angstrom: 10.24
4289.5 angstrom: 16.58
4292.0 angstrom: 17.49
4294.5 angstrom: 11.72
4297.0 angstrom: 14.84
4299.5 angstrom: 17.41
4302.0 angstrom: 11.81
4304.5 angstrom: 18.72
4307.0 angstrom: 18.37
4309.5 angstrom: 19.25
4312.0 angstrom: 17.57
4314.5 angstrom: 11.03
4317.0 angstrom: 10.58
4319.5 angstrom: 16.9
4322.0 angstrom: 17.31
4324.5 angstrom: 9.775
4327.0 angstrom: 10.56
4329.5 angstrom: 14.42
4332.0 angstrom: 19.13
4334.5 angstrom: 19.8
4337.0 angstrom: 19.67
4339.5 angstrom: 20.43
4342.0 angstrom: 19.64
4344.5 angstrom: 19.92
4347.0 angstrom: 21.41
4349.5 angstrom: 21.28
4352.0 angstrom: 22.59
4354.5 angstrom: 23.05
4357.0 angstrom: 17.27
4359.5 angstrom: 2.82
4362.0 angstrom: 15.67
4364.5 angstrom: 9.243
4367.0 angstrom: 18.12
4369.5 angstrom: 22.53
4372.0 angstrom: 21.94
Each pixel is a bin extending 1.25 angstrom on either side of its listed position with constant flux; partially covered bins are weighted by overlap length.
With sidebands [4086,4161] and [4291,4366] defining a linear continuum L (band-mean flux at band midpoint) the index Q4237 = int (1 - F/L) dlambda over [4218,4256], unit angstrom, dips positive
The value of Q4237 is 3.3 angstrom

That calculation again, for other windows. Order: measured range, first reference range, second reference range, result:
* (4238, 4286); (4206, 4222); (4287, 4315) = 1.5 angstrom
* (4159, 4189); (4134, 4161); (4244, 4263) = 1.3 angstrom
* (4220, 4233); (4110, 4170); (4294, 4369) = 1.7 angstrom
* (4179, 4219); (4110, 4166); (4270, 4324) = 9.5 angstrom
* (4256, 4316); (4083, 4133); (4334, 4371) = 9.3 angstrom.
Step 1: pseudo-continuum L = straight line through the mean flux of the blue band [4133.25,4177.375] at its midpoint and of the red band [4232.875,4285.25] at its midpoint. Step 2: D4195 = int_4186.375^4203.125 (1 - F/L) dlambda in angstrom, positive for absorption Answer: 6.7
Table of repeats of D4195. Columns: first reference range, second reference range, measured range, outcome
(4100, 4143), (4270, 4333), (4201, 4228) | 2.61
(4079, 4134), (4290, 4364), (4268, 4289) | 1.51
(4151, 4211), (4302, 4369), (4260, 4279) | 2.34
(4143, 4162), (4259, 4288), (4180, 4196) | 4.89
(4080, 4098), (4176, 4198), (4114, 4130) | -2.91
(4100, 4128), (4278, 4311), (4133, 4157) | 0.91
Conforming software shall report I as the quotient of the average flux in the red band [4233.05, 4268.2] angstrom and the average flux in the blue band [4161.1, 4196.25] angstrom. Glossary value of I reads 1.09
